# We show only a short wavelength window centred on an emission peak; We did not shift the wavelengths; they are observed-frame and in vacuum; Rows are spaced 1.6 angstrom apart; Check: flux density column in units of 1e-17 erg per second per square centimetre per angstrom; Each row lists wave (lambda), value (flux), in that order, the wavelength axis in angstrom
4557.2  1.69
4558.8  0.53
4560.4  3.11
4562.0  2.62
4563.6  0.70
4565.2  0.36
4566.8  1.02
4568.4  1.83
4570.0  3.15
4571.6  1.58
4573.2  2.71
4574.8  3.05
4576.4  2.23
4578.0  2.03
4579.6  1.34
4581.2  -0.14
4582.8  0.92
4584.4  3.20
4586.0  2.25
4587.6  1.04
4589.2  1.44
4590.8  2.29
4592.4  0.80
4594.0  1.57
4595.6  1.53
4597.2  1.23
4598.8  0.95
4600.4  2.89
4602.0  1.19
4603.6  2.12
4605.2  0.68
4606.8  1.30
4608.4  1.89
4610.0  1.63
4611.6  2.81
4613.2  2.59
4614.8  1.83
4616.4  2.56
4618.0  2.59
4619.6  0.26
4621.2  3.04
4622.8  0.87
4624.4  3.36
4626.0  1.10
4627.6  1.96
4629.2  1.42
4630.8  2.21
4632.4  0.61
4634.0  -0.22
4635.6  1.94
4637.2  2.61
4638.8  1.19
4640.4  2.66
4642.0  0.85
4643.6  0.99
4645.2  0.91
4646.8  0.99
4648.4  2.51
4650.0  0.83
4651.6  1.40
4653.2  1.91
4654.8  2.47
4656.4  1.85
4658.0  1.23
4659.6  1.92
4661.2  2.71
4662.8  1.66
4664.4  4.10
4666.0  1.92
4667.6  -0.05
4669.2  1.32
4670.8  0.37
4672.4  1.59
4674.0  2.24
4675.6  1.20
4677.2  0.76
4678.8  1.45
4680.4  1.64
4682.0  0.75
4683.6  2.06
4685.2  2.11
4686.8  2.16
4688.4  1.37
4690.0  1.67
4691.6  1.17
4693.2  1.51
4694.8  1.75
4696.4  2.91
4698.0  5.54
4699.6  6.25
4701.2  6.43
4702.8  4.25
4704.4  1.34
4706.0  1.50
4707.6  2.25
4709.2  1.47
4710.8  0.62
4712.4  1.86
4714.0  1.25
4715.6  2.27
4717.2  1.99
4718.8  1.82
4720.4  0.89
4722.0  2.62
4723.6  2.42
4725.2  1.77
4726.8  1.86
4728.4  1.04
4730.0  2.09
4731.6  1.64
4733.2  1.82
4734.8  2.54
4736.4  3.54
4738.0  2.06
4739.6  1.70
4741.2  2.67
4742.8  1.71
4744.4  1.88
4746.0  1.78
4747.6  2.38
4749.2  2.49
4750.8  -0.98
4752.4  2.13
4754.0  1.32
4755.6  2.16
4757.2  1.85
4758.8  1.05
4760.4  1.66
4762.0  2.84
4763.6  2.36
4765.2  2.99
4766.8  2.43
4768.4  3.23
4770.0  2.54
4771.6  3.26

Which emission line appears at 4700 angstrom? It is [O II]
